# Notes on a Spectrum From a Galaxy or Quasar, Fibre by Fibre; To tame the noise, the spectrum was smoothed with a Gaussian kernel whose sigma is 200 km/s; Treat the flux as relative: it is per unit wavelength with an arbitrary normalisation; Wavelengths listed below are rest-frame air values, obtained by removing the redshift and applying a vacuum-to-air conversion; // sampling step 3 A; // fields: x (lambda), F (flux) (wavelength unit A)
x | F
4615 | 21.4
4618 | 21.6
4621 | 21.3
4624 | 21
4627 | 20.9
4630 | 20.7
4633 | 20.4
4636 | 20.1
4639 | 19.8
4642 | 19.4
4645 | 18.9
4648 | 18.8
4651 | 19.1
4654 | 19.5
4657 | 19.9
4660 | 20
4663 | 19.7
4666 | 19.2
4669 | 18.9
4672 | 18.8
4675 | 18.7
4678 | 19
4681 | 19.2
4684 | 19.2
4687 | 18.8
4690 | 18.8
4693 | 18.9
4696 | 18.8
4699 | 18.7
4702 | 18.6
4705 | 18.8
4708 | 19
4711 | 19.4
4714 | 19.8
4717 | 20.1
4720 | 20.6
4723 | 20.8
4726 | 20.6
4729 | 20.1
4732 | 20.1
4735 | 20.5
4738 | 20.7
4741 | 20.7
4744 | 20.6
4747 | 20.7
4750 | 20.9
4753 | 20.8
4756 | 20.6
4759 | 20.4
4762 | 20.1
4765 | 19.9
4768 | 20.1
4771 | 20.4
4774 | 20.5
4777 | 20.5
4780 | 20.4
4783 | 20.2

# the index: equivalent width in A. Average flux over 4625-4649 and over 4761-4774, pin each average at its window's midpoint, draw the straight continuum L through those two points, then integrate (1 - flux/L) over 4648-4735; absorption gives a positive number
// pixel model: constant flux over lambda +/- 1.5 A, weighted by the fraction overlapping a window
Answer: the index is 2.7 A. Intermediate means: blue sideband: 19.9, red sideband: 20.2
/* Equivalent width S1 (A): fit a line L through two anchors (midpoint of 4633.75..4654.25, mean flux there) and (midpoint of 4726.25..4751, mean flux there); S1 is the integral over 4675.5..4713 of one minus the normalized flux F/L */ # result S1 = 2.0 A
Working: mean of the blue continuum 19.4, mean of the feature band 18.9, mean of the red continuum 20.5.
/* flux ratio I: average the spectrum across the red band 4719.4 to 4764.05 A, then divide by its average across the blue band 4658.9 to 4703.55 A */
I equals 1.1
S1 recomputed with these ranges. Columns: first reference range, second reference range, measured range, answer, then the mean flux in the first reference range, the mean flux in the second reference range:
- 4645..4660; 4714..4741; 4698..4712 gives 0.8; 19.4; 20.4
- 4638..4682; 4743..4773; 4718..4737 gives -0.4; 19.3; 20.4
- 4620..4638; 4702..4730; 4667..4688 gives 1.3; 20.7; 19.8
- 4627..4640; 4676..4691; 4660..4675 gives 0.2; 20.3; 19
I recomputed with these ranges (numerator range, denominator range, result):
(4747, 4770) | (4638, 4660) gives 1.05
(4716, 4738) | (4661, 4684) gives 1.07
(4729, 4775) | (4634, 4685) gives 1.06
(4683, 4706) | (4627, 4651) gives 0.95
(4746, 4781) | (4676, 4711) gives 1.08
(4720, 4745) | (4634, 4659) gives 1.05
